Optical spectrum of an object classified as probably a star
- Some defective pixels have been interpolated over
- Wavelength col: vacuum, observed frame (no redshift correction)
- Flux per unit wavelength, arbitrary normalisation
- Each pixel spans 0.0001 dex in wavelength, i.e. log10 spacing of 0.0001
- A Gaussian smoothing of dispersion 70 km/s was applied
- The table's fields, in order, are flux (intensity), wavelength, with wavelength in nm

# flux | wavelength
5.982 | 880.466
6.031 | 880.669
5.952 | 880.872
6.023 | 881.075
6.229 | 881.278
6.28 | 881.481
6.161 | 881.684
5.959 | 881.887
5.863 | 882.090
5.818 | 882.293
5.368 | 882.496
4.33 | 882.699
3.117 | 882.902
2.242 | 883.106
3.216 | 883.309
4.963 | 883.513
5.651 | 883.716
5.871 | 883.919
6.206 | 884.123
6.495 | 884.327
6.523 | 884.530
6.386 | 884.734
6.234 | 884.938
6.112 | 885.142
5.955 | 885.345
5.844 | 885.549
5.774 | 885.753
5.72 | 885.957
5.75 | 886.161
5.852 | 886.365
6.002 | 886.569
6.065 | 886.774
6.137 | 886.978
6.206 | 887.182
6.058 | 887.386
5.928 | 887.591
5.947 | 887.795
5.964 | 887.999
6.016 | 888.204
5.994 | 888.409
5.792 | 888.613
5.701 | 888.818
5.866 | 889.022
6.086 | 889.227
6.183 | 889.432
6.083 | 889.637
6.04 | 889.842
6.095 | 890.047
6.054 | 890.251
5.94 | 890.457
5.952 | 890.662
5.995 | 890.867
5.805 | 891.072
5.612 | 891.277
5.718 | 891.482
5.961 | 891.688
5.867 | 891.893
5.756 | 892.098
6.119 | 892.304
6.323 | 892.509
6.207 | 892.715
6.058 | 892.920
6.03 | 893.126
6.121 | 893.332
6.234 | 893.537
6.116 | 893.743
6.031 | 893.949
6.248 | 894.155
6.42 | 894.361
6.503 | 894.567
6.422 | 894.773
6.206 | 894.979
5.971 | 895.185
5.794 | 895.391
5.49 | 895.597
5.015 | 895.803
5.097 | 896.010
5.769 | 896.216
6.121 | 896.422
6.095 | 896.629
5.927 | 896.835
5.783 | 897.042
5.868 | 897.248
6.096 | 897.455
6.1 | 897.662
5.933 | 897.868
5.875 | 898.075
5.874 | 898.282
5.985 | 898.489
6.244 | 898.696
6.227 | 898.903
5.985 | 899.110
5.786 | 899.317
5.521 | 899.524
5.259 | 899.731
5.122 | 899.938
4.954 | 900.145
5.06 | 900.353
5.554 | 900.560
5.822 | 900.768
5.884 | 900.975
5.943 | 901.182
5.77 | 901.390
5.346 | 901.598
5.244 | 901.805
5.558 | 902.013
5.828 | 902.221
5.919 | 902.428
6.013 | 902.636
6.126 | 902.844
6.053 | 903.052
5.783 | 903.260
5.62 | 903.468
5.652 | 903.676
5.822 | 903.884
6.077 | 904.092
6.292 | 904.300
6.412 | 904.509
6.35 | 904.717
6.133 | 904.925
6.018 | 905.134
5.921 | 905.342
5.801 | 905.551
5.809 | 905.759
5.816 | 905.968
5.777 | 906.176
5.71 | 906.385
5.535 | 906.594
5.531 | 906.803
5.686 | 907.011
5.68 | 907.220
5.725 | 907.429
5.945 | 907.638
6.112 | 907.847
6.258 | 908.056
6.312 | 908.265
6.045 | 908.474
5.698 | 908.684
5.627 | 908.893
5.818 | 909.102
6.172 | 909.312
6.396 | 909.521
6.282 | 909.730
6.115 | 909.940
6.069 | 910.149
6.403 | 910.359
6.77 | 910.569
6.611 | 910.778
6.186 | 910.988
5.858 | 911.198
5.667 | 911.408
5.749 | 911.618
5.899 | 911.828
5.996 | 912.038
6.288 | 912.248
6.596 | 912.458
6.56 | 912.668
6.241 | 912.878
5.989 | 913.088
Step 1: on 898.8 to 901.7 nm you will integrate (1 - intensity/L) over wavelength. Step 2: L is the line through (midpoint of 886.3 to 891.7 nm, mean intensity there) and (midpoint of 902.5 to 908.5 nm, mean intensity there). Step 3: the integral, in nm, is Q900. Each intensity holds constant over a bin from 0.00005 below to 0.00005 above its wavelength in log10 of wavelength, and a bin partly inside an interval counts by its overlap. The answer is 0.172 nm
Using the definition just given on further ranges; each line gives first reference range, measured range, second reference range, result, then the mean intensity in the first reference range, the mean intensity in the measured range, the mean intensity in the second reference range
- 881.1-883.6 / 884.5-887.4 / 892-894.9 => -0.35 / 4.99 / 6.03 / 6.18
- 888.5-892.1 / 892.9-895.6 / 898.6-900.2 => -0.16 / 5.92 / 6.14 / 5.66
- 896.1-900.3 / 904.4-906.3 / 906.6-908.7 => -0.04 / 5.81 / 6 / 5.89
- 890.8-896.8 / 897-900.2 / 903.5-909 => 0.08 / 5.97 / 5.8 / 5.91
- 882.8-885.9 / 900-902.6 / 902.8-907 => 0.10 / 5.38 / 5.58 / 5.9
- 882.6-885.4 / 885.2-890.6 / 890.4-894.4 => -0.36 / 5.23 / 5.96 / 6.02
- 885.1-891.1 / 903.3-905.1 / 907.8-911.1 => 0.03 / 5.96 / 6.03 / 6.18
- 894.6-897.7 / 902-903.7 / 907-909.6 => 0.02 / 5.86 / 5.86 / 5.96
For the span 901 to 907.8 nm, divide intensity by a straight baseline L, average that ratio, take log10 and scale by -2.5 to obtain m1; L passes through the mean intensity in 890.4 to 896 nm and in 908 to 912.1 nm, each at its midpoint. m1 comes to 0.04 mag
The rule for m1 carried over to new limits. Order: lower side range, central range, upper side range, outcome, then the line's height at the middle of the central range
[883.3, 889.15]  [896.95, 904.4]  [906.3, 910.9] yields 0.04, 5.99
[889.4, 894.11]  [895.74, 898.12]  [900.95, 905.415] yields 0.03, 5.96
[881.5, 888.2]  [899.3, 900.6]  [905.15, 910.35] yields 0.11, 5.82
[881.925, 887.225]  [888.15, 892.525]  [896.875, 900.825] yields -0.06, 5.61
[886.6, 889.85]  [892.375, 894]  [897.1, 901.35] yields -0.05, 5.89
